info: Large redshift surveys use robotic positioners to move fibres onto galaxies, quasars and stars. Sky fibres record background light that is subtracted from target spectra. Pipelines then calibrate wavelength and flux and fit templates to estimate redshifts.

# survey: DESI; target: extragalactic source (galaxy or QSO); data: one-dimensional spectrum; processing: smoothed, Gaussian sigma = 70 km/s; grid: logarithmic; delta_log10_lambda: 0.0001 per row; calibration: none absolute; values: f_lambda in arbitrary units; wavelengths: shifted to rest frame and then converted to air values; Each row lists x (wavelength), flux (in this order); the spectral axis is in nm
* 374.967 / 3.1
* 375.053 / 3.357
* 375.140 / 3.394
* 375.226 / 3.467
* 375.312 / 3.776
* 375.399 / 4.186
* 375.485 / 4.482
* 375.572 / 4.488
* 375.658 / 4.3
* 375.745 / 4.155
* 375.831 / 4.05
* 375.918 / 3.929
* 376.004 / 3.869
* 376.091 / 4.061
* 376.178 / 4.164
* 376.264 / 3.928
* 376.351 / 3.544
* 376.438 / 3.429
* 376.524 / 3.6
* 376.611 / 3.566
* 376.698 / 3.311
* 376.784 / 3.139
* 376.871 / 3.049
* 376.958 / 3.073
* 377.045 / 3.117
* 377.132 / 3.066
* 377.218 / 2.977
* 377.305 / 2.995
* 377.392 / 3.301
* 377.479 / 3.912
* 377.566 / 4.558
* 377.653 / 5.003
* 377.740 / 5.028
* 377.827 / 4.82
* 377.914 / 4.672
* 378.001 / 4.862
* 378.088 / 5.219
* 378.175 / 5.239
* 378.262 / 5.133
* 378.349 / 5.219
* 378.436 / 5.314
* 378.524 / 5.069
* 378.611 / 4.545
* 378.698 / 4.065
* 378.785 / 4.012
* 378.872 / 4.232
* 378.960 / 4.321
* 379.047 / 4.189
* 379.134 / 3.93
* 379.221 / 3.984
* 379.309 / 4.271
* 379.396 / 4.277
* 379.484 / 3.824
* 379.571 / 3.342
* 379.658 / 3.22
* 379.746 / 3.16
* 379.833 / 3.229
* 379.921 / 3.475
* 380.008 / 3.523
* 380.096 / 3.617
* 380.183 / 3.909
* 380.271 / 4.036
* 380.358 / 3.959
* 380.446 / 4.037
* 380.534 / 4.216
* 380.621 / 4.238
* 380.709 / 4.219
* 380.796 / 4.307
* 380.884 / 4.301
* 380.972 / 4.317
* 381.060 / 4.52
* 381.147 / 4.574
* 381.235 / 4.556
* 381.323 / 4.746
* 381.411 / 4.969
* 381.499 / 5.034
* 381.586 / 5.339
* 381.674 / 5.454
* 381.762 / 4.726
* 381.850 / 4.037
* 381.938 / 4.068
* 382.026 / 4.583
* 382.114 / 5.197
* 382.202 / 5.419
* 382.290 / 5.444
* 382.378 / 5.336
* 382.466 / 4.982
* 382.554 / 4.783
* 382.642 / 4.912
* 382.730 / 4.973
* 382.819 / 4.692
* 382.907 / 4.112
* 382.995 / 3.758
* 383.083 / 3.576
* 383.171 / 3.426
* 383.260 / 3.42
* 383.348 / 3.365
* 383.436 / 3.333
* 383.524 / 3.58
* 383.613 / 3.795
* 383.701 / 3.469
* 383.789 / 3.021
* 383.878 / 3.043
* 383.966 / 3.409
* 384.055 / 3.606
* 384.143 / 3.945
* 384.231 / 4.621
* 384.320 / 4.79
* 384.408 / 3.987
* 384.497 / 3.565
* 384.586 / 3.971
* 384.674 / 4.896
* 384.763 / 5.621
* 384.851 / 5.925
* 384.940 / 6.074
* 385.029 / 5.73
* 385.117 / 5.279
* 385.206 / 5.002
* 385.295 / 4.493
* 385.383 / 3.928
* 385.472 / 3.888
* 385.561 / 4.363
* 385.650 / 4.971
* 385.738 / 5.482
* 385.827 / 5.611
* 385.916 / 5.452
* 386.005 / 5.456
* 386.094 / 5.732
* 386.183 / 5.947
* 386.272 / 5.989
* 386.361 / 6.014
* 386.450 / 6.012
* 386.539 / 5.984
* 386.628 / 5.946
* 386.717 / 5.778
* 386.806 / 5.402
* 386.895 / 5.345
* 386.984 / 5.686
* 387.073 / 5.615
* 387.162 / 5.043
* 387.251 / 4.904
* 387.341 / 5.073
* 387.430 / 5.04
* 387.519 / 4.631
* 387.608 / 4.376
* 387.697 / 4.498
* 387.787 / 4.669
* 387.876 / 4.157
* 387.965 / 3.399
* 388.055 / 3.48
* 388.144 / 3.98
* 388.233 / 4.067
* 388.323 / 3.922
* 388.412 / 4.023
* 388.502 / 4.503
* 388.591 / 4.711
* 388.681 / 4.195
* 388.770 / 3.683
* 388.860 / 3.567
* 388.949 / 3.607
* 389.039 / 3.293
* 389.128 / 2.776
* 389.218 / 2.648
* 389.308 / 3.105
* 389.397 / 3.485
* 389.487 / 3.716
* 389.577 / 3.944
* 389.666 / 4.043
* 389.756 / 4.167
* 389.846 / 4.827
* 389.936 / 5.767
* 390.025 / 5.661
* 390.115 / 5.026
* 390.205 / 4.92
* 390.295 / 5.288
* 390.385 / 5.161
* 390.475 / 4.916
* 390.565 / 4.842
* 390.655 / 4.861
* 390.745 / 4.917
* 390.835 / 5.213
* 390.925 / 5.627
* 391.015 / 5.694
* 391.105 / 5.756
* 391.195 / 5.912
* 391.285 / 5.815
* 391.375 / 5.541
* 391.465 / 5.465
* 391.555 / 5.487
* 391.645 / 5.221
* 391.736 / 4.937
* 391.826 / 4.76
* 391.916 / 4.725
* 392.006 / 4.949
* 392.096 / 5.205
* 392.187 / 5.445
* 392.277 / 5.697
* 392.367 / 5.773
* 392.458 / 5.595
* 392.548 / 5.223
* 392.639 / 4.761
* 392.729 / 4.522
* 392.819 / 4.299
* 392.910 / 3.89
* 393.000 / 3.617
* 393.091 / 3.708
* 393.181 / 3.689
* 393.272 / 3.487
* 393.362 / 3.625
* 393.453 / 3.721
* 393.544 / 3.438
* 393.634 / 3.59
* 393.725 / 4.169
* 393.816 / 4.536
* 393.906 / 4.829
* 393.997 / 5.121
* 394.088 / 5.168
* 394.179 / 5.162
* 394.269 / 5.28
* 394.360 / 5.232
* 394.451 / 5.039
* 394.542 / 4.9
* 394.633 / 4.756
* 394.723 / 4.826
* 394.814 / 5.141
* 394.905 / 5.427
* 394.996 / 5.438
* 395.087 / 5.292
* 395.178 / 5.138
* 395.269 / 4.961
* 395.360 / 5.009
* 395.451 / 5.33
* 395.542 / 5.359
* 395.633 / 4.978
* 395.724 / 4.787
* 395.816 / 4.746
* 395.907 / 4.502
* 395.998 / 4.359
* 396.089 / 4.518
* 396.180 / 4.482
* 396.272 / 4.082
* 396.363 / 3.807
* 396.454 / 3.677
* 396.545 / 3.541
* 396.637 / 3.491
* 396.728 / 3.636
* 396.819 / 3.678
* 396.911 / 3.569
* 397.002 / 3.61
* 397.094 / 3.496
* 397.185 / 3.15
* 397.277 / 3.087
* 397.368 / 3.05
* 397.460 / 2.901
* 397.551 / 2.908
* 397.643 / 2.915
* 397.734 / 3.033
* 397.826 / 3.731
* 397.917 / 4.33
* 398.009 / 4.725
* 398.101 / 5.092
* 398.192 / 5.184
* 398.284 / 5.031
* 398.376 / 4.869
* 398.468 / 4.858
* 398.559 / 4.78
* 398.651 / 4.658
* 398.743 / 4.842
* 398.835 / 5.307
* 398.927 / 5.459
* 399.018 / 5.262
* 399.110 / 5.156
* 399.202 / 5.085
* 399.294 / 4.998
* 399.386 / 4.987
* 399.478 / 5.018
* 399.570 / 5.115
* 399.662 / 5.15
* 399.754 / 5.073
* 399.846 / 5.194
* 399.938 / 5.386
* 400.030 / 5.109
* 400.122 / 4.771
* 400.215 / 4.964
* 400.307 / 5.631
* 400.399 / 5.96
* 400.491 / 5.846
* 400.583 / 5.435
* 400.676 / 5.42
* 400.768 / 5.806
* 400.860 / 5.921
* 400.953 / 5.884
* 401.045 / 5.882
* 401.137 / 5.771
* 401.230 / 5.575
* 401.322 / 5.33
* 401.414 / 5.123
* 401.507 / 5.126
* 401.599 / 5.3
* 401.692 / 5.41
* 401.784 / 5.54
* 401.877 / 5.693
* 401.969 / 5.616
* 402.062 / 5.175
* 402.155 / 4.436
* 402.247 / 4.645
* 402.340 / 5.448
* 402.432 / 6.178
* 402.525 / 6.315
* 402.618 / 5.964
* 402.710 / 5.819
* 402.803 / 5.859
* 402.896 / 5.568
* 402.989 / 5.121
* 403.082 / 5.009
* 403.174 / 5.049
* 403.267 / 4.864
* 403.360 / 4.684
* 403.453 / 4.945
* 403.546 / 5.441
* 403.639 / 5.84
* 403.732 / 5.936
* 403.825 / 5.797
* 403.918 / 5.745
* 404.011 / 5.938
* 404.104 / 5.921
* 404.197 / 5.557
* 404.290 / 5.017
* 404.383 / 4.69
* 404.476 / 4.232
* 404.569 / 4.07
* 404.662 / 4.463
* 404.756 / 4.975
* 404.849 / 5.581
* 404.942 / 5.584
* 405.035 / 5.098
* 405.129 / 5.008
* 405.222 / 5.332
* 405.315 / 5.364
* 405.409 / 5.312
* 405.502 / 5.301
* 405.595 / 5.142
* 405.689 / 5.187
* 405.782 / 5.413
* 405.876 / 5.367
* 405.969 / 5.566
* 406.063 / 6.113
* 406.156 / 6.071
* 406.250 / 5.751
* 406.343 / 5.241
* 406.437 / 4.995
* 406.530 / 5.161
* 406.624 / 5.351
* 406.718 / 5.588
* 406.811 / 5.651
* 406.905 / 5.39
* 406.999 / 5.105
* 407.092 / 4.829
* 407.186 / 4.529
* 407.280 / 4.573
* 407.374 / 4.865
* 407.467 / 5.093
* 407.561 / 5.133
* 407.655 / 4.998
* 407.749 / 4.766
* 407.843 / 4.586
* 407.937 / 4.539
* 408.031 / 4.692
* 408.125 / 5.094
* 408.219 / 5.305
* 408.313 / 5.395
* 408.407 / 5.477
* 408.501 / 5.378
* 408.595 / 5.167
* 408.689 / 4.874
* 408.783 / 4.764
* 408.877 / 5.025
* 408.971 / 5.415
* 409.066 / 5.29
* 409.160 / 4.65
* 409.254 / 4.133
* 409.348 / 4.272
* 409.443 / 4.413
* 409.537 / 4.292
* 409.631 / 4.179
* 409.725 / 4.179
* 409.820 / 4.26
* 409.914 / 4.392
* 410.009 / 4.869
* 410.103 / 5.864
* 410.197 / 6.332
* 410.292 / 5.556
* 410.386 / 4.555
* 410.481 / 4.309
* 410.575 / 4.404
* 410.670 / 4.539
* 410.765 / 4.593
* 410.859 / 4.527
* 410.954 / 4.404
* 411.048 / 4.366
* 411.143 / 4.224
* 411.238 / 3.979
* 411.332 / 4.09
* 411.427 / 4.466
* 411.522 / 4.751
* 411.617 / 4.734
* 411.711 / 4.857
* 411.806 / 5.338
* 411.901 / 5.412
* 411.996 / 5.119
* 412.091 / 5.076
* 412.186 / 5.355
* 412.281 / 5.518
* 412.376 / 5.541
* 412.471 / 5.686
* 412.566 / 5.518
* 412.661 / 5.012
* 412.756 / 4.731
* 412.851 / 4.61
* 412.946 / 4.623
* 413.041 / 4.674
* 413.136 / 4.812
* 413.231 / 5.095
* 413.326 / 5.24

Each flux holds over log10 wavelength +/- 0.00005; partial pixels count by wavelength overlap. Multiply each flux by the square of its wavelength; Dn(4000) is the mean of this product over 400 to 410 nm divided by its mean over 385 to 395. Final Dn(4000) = 1.2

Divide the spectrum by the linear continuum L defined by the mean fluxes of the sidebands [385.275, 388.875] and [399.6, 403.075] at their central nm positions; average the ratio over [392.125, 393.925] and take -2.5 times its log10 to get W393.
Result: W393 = 0.17 mag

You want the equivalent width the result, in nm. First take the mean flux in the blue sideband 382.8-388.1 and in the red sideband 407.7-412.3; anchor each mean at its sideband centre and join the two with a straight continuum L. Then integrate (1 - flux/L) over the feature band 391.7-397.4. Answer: 0.26 nm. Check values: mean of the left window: 4.66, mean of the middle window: 4.49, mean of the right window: 4.81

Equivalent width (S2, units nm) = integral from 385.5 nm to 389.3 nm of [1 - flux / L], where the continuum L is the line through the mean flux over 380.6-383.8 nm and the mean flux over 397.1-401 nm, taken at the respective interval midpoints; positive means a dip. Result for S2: -0.167 nm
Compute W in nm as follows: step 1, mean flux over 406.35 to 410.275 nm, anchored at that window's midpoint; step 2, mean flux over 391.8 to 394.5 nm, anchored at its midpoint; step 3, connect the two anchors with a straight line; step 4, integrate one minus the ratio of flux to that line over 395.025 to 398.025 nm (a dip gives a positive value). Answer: 0.40 nm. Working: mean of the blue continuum 4.61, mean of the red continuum 4.95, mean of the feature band 4.06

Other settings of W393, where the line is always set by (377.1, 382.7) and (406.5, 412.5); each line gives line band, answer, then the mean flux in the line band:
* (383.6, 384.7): 0.16 mag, 3.84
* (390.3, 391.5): -0.17 mag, 5.36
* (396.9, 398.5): 0.21 mag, 3.86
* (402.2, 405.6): -0.11 mag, 5.32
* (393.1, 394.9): 0.03 mag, 4.52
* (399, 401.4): -0.14 mag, 5.37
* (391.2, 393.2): -0.08 mag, 4.96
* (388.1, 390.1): 0.14 mag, 4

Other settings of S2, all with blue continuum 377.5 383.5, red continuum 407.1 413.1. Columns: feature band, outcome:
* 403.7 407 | -0.39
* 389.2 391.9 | -0.22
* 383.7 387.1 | -0.39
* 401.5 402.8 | -0.21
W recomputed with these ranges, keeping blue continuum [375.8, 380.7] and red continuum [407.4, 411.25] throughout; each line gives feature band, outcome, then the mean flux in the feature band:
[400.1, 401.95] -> -0.38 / 5.53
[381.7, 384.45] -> -0.04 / 4.18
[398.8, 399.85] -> -0.14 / 5.15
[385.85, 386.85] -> -0.38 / 5.79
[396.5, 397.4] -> 0.21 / 3.43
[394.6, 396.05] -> -0.19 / 5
